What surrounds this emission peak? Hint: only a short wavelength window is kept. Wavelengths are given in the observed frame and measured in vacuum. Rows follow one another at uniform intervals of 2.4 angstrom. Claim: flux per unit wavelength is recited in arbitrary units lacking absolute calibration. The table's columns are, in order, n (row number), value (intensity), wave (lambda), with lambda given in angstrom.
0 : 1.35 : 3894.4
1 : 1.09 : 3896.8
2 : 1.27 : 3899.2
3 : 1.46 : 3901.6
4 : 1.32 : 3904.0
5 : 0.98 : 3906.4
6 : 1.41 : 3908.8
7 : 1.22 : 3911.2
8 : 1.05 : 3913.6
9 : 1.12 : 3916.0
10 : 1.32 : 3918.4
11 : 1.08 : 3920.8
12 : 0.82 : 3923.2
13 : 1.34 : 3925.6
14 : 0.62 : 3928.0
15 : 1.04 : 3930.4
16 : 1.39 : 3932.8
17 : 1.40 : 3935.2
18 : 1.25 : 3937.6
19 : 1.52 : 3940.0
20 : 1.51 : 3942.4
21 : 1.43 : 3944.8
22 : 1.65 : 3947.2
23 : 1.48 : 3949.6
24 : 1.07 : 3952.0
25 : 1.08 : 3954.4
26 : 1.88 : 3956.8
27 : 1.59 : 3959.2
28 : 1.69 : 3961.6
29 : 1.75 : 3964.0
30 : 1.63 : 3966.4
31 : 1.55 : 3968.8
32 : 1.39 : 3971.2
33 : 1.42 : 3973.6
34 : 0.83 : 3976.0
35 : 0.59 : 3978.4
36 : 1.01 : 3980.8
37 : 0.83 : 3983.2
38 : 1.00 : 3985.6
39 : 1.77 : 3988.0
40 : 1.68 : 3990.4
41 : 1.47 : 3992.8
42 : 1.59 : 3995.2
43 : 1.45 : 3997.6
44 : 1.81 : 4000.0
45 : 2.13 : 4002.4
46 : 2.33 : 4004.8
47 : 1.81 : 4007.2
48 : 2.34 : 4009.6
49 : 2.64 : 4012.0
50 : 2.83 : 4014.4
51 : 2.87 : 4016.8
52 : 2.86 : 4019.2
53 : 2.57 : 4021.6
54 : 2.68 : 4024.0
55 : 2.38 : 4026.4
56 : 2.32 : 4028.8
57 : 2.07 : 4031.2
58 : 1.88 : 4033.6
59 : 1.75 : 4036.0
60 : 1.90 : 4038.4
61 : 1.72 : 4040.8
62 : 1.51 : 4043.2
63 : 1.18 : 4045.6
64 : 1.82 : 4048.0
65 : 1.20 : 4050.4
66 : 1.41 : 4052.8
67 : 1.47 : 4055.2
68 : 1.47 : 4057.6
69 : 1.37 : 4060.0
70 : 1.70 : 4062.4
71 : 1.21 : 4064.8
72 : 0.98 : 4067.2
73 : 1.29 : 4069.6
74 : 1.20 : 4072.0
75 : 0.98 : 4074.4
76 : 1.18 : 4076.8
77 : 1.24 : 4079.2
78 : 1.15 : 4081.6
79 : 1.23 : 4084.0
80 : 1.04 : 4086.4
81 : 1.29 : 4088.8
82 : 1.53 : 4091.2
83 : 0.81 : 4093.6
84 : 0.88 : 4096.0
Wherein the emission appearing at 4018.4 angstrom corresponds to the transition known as C IV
